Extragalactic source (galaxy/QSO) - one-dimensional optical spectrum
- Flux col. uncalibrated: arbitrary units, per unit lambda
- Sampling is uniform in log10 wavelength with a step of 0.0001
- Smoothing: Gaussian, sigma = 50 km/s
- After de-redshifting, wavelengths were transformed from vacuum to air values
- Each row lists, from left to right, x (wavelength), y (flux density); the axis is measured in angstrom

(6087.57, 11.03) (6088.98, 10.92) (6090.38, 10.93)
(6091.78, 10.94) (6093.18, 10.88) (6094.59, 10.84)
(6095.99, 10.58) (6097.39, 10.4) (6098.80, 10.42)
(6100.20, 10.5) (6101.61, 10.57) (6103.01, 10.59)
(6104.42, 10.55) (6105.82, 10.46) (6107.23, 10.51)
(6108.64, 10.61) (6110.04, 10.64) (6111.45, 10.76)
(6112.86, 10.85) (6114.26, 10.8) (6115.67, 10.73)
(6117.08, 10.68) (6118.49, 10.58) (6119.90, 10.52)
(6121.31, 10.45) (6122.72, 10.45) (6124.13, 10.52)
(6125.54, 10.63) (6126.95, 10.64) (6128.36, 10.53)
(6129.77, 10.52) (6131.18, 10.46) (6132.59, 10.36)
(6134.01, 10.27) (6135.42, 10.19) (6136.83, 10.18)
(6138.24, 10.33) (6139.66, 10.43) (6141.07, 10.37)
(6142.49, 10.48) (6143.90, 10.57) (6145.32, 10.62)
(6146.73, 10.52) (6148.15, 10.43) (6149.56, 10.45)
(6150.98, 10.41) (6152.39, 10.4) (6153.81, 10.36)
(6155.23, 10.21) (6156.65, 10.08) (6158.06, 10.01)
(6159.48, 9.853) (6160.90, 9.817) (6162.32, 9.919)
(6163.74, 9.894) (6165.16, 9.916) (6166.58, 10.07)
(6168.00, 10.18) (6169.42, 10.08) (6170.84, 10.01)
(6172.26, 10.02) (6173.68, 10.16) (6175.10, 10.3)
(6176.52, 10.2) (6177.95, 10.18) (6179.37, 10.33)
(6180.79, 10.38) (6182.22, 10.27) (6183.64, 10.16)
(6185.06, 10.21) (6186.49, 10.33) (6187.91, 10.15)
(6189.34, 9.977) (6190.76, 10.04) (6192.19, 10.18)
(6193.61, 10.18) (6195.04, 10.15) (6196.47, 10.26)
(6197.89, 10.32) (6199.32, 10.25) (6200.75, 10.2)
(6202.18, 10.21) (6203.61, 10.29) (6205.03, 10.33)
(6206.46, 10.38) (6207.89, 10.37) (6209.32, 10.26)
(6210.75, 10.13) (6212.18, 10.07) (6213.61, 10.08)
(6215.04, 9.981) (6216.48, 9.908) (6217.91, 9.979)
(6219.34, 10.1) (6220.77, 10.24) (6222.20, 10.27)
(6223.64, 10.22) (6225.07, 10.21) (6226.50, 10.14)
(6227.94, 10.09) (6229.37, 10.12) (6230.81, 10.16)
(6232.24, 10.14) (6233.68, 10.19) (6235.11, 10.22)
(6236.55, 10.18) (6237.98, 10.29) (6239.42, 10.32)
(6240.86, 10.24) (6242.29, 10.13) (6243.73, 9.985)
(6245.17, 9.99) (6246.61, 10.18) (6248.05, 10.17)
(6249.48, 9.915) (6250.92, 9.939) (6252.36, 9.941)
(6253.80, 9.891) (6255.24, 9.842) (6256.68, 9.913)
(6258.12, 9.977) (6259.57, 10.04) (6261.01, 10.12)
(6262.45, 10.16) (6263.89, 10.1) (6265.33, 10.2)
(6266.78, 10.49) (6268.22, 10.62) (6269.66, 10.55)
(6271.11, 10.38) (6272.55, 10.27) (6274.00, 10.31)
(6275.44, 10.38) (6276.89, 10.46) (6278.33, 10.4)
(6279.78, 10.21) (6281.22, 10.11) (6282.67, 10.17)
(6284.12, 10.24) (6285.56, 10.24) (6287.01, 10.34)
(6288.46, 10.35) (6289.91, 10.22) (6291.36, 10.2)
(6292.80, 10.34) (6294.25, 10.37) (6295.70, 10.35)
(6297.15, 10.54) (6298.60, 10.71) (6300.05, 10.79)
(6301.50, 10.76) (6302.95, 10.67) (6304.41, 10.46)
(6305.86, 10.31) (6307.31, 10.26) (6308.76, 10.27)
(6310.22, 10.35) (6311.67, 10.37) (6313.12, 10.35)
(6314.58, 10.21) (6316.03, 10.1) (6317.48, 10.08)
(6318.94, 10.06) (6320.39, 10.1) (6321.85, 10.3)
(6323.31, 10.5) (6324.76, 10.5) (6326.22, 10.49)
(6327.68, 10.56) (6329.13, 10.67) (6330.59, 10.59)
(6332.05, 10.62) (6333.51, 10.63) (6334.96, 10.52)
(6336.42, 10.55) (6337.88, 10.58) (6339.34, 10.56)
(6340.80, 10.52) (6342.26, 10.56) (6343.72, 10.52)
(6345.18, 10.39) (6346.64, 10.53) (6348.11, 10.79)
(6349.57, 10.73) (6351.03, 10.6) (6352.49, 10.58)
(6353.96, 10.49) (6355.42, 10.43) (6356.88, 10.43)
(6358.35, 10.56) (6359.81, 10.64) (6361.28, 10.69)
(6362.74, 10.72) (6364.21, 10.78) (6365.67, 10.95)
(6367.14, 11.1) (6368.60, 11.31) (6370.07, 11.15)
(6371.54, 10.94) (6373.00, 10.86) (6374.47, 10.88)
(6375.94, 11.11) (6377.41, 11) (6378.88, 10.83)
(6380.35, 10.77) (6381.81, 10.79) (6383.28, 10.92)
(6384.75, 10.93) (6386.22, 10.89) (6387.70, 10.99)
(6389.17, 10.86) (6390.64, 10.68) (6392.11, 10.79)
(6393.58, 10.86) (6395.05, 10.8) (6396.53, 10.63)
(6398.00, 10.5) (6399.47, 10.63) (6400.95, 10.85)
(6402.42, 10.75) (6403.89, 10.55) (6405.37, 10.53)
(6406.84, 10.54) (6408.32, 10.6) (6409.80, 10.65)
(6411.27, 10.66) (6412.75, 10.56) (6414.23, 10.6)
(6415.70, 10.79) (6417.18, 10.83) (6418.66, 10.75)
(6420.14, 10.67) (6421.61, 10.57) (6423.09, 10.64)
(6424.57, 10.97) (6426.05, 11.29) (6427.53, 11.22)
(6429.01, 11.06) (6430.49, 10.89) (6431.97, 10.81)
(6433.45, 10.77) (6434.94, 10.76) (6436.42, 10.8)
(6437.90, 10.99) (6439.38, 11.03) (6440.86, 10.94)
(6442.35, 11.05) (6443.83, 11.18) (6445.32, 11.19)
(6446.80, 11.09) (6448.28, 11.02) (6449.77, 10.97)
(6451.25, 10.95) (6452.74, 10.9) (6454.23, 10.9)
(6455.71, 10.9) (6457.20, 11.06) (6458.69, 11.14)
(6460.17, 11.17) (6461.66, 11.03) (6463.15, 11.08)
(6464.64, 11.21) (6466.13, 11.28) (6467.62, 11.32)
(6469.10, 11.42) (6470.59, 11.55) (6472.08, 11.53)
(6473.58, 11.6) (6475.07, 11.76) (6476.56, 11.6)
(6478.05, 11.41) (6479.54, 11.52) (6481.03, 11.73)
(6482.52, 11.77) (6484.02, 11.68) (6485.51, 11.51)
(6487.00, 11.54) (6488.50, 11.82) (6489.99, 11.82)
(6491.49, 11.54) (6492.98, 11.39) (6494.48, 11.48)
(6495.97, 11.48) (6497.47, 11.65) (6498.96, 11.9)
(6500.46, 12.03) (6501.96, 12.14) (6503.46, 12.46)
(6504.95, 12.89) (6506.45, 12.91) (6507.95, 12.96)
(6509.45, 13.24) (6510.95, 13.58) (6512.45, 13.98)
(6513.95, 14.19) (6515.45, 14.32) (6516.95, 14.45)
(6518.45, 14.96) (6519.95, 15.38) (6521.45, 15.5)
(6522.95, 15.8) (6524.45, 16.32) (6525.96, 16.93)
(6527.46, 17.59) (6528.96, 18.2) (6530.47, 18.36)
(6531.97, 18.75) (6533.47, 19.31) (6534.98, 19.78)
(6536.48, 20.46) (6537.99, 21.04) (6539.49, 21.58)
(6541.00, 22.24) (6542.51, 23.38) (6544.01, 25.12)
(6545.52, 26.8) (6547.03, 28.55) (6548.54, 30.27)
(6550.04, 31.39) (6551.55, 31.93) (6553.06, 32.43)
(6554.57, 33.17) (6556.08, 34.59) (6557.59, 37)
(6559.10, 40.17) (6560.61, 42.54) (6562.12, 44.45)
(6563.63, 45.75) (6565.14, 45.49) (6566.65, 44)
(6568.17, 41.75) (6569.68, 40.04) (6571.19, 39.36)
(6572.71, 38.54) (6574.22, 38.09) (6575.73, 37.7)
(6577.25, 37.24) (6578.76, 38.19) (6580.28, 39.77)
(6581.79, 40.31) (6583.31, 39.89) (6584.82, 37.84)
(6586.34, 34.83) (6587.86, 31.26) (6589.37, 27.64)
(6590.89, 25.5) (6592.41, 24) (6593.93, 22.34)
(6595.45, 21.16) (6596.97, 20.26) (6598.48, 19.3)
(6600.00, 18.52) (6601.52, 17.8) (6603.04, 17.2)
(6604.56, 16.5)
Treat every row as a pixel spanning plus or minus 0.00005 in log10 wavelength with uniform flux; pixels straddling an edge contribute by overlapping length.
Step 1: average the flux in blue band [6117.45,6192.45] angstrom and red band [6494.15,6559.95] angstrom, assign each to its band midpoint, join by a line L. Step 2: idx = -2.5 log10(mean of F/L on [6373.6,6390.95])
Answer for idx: 0.43 mag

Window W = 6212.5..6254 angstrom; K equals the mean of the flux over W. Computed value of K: 10.1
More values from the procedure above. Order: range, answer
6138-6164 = 10.3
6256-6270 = 10.2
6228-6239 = 10.2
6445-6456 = 11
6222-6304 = 10.2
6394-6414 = 10.6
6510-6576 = 27.1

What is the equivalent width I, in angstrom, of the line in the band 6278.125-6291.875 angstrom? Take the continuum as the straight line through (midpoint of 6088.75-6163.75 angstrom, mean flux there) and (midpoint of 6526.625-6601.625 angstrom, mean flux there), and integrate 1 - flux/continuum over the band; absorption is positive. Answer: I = 5.8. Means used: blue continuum 10.5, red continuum 30.6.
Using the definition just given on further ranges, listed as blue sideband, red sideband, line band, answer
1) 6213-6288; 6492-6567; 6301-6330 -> 5.7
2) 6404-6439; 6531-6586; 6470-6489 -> 8.2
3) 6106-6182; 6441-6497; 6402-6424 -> 1.0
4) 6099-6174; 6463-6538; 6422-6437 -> 2.4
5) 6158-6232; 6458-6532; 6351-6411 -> 5.6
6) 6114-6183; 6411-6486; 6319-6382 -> 1.1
